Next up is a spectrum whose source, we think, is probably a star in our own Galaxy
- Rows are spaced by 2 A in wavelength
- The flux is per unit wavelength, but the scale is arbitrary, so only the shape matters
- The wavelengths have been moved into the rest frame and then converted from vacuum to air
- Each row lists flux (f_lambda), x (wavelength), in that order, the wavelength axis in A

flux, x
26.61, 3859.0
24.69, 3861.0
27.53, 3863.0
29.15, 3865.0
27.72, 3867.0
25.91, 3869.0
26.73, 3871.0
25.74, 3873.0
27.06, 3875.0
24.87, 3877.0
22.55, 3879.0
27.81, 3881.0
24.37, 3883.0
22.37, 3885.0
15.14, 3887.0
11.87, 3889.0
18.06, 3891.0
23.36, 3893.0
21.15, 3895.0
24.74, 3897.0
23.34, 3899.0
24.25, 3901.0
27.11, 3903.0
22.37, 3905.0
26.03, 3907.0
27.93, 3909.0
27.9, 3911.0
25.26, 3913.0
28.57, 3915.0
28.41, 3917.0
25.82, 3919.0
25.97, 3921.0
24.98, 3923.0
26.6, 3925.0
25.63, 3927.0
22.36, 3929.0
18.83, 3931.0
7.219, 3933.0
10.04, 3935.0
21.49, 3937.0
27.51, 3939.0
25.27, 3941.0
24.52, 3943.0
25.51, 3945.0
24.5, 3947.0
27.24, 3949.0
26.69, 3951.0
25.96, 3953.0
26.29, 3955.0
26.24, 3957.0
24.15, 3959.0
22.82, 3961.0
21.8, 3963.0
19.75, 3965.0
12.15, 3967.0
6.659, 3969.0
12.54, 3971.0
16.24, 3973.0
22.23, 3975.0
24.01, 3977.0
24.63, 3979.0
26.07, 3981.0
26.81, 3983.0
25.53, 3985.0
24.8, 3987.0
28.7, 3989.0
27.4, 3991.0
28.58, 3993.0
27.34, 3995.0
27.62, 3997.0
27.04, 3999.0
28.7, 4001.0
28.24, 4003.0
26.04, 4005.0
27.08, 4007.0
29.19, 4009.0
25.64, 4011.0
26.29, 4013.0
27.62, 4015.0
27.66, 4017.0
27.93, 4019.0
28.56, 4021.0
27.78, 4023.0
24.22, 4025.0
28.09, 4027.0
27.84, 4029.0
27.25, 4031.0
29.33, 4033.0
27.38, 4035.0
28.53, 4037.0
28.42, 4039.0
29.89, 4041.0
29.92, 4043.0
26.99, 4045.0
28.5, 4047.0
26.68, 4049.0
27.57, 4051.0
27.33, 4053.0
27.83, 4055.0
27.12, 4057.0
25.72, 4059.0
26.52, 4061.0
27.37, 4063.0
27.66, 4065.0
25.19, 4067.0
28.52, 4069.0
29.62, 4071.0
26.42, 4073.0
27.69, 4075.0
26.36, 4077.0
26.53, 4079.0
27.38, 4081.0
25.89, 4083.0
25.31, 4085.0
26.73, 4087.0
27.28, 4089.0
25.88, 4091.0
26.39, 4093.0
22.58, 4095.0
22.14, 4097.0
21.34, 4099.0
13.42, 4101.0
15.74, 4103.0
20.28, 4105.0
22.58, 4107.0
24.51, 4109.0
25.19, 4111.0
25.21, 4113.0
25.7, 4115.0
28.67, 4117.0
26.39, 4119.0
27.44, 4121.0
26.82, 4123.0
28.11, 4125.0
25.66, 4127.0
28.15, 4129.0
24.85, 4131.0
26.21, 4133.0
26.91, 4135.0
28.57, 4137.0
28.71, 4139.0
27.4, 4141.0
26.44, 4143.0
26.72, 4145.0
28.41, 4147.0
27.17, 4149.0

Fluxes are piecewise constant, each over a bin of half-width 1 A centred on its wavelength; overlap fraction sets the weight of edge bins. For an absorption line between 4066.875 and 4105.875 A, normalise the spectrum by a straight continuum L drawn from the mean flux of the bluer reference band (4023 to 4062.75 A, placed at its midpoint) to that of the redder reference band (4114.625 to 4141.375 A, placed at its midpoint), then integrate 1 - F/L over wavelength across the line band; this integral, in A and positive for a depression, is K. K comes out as 4.07 A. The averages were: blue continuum 27.6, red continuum 27.1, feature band 24.5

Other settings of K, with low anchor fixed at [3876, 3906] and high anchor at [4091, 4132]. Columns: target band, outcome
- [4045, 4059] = -2.22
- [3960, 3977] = 4.22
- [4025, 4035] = -1.82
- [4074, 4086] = -1.36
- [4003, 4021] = -3.14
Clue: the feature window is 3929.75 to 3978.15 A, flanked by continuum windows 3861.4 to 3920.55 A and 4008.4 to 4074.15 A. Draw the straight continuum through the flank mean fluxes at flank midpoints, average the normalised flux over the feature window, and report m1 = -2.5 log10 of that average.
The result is 0.23 mag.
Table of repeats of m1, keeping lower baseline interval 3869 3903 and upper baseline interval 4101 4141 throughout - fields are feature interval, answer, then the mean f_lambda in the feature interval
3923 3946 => 0.092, 21.5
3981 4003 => -0.137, 27.2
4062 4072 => -0.121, 27.7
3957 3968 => 0.148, 20.7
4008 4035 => -0.134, 27.5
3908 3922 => -0.168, 27.1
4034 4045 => -0.171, 28.7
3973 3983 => 0.008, 23.7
